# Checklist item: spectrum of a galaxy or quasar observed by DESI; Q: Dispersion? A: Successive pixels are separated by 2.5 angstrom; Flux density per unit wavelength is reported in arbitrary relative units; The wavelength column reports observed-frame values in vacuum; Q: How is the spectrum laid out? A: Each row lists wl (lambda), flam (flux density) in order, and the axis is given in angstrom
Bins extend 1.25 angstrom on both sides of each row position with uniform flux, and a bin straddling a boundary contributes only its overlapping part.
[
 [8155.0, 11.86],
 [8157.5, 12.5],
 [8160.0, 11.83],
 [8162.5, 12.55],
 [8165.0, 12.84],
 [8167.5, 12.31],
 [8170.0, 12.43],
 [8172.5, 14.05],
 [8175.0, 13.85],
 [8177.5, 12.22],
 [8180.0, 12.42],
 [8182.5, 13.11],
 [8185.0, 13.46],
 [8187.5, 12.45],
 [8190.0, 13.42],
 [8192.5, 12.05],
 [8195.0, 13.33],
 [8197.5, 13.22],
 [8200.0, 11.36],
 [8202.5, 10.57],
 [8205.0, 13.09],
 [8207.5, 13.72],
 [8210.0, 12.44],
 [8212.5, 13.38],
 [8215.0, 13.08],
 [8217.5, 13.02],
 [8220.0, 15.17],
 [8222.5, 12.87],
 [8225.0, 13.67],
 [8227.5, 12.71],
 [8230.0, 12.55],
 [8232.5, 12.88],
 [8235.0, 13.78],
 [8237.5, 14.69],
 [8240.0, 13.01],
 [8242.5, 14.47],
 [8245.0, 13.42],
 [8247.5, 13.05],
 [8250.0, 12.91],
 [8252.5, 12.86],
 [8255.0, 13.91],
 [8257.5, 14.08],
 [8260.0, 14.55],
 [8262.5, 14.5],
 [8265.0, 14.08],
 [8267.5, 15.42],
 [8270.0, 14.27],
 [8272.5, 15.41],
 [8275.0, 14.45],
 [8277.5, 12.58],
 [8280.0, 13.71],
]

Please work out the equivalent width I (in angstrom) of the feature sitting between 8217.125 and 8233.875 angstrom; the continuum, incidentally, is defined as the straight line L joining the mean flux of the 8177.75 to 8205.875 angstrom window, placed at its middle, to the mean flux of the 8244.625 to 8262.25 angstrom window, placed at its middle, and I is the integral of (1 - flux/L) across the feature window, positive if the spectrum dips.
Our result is -0.2 angstrom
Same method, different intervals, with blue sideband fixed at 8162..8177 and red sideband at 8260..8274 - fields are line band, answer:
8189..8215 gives 1.7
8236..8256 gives 1.1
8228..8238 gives 0.6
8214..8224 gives 0.2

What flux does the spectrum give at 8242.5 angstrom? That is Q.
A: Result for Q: 14.47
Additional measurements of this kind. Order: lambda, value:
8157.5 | 12.5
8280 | 13.71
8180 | 12.42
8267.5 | 15.42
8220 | 15.17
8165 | 12.84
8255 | 13.91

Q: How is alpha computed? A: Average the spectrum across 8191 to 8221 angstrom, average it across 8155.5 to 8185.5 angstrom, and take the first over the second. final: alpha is 1.01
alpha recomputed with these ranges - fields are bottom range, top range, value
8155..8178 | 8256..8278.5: 1.13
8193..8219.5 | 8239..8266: 1.07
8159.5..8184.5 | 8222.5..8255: 1.04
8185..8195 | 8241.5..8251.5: 1.05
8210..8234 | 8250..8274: 1.08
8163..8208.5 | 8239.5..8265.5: 1.08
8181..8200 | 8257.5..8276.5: 1.13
